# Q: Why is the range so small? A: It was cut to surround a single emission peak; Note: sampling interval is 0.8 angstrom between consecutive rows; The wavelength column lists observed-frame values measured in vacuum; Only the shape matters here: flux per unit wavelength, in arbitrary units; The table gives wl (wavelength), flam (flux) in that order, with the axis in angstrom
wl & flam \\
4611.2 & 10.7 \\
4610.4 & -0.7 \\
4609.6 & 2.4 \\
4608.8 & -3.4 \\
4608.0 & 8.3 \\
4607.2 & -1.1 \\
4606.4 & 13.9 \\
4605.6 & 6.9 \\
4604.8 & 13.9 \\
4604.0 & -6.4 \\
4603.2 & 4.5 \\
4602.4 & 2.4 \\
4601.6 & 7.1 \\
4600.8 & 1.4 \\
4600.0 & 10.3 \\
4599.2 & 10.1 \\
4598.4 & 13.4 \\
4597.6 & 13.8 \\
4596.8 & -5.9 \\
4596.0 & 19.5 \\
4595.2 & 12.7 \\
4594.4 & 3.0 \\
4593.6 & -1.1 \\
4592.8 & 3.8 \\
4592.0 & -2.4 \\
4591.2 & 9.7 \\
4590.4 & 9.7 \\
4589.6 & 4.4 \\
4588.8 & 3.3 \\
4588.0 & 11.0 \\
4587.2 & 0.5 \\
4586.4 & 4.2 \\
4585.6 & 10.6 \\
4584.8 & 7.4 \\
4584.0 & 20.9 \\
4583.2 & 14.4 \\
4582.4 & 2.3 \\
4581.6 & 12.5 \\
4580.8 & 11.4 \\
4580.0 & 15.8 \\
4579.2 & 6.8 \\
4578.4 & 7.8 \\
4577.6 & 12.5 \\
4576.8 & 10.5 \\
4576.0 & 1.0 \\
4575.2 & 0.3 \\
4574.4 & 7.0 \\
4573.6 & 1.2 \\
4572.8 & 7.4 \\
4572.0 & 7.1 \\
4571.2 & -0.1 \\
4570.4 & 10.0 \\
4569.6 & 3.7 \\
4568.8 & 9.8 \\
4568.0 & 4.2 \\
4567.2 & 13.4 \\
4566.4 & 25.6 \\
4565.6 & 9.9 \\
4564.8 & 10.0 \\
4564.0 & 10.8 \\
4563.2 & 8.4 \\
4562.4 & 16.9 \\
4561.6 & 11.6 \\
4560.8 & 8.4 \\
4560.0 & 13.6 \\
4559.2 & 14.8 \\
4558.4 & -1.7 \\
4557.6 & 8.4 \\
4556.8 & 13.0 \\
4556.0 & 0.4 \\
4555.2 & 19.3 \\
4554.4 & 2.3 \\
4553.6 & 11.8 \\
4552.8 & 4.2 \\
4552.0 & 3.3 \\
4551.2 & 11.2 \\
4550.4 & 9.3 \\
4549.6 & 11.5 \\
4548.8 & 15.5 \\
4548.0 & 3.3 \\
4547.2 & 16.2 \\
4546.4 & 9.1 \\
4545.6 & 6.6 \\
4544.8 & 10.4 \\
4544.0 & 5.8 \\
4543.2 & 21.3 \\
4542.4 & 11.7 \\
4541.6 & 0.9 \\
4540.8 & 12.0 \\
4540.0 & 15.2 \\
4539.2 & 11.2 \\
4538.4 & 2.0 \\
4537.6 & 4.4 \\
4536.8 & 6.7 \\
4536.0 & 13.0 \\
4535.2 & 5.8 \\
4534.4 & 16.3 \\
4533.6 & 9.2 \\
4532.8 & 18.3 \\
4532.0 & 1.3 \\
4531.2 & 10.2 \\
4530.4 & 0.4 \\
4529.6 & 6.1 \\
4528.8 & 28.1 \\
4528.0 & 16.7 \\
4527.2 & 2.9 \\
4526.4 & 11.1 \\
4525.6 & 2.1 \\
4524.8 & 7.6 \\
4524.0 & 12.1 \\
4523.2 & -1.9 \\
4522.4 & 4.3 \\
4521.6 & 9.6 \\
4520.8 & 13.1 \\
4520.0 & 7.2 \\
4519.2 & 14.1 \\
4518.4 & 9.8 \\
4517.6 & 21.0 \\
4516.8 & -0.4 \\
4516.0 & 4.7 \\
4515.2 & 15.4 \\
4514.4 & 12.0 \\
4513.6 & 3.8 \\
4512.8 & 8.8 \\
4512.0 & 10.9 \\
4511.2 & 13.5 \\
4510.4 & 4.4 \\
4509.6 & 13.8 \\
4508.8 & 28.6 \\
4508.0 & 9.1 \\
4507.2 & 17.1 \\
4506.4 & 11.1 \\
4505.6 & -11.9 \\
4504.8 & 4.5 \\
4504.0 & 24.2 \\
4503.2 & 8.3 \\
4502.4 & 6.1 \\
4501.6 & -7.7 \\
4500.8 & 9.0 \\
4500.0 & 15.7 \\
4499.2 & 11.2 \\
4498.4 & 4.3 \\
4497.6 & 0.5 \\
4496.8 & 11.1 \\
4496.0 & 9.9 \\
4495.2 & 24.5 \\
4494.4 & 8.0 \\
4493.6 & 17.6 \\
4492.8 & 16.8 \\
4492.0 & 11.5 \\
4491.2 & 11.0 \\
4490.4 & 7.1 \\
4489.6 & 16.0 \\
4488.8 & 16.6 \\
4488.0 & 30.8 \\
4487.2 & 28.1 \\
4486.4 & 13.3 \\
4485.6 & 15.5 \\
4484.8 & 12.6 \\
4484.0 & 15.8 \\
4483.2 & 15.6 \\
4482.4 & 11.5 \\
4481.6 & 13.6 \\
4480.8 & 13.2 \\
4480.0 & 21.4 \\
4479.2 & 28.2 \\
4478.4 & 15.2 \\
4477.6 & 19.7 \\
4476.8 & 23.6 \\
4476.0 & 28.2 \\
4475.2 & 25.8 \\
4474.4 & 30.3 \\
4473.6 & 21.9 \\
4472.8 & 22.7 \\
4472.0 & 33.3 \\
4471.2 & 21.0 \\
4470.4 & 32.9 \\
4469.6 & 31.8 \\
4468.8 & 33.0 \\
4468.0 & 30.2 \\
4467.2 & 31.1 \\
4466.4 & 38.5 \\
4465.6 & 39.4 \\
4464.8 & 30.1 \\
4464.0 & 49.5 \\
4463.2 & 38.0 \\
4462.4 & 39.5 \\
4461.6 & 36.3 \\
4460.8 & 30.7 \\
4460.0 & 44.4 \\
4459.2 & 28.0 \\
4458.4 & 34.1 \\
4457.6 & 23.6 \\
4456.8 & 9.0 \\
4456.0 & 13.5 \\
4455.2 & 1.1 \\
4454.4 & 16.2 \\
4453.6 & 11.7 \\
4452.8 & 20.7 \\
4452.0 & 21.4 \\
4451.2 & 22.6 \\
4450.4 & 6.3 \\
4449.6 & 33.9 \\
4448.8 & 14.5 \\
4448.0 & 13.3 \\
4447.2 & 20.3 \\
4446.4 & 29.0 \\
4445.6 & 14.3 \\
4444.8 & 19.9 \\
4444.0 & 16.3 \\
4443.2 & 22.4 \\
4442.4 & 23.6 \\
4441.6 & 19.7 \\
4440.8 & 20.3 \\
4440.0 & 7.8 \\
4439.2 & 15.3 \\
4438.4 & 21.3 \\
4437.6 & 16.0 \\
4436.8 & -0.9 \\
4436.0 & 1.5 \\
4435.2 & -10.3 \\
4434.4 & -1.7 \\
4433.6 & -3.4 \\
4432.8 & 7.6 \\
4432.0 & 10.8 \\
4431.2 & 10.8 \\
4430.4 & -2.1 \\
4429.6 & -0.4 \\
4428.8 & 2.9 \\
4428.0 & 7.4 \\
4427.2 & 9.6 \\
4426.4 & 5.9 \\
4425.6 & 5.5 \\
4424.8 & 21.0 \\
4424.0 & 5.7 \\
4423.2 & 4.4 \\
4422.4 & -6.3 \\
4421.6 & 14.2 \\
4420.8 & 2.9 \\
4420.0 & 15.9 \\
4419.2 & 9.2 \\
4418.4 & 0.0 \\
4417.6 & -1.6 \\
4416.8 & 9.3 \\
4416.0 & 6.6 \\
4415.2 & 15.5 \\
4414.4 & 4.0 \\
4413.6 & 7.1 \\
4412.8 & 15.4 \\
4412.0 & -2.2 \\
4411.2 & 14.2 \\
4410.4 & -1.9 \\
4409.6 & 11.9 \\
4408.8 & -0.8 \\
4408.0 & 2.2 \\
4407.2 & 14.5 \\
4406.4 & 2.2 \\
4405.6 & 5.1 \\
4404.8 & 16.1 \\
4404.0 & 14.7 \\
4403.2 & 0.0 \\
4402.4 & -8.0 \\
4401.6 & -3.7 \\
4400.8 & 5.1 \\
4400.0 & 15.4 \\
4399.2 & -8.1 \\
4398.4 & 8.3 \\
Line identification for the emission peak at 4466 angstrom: Lyman alpha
